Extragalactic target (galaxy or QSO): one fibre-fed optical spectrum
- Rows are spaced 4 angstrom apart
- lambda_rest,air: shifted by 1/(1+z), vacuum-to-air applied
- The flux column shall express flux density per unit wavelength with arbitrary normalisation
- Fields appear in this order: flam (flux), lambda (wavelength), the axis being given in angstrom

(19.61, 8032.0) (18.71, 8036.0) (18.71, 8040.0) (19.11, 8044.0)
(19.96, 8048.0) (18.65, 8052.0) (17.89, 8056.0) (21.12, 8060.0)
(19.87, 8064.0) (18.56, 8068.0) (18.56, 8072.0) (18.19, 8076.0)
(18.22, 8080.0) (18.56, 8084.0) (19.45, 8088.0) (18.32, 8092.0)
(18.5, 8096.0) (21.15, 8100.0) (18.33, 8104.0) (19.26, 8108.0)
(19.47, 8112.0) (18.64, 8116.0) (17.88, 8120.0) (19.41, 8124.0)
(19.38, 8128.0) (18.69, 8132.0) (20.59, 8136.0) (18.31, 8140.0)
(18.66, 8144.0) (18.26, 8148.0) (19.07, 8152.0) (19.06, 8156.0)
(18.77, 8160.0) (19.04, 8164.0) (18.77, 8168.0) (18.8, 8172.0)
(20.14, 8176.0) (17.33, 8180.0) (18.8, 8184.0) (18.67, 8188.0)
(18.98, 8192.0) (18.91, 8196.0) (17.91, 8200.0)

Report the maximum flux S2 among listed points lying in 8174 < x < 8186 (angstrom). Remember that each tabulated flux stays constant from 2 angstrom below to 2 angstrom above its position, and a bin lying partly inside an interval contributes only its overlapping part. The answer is 20.14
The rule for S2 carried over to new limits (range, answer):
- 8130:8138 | 20.59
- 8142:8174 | 19.07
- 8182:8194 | 18.98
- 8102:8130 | 19.47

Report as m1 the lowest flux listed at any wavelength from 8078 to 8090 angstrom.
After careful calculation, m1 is 18.22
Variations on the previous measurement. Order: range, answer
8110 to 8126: 17.88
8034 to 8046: 18.71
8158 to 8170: 18.77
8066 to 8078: 18.19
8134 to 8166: 18.26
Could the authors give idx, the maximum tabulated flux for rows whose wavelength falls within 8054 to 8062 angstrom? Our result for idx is 21.12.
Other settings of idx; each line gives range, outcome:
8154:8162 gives 19.06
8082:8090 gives 19.45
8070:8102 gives 21.15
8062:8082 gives 19.87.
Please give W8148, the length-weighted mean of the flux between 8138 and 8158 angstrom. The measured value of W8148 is 18.7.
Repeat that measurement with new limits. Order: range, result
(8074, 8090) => 18.6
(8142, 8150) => 18.5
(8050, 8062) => 19.2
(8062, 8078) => 18.8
